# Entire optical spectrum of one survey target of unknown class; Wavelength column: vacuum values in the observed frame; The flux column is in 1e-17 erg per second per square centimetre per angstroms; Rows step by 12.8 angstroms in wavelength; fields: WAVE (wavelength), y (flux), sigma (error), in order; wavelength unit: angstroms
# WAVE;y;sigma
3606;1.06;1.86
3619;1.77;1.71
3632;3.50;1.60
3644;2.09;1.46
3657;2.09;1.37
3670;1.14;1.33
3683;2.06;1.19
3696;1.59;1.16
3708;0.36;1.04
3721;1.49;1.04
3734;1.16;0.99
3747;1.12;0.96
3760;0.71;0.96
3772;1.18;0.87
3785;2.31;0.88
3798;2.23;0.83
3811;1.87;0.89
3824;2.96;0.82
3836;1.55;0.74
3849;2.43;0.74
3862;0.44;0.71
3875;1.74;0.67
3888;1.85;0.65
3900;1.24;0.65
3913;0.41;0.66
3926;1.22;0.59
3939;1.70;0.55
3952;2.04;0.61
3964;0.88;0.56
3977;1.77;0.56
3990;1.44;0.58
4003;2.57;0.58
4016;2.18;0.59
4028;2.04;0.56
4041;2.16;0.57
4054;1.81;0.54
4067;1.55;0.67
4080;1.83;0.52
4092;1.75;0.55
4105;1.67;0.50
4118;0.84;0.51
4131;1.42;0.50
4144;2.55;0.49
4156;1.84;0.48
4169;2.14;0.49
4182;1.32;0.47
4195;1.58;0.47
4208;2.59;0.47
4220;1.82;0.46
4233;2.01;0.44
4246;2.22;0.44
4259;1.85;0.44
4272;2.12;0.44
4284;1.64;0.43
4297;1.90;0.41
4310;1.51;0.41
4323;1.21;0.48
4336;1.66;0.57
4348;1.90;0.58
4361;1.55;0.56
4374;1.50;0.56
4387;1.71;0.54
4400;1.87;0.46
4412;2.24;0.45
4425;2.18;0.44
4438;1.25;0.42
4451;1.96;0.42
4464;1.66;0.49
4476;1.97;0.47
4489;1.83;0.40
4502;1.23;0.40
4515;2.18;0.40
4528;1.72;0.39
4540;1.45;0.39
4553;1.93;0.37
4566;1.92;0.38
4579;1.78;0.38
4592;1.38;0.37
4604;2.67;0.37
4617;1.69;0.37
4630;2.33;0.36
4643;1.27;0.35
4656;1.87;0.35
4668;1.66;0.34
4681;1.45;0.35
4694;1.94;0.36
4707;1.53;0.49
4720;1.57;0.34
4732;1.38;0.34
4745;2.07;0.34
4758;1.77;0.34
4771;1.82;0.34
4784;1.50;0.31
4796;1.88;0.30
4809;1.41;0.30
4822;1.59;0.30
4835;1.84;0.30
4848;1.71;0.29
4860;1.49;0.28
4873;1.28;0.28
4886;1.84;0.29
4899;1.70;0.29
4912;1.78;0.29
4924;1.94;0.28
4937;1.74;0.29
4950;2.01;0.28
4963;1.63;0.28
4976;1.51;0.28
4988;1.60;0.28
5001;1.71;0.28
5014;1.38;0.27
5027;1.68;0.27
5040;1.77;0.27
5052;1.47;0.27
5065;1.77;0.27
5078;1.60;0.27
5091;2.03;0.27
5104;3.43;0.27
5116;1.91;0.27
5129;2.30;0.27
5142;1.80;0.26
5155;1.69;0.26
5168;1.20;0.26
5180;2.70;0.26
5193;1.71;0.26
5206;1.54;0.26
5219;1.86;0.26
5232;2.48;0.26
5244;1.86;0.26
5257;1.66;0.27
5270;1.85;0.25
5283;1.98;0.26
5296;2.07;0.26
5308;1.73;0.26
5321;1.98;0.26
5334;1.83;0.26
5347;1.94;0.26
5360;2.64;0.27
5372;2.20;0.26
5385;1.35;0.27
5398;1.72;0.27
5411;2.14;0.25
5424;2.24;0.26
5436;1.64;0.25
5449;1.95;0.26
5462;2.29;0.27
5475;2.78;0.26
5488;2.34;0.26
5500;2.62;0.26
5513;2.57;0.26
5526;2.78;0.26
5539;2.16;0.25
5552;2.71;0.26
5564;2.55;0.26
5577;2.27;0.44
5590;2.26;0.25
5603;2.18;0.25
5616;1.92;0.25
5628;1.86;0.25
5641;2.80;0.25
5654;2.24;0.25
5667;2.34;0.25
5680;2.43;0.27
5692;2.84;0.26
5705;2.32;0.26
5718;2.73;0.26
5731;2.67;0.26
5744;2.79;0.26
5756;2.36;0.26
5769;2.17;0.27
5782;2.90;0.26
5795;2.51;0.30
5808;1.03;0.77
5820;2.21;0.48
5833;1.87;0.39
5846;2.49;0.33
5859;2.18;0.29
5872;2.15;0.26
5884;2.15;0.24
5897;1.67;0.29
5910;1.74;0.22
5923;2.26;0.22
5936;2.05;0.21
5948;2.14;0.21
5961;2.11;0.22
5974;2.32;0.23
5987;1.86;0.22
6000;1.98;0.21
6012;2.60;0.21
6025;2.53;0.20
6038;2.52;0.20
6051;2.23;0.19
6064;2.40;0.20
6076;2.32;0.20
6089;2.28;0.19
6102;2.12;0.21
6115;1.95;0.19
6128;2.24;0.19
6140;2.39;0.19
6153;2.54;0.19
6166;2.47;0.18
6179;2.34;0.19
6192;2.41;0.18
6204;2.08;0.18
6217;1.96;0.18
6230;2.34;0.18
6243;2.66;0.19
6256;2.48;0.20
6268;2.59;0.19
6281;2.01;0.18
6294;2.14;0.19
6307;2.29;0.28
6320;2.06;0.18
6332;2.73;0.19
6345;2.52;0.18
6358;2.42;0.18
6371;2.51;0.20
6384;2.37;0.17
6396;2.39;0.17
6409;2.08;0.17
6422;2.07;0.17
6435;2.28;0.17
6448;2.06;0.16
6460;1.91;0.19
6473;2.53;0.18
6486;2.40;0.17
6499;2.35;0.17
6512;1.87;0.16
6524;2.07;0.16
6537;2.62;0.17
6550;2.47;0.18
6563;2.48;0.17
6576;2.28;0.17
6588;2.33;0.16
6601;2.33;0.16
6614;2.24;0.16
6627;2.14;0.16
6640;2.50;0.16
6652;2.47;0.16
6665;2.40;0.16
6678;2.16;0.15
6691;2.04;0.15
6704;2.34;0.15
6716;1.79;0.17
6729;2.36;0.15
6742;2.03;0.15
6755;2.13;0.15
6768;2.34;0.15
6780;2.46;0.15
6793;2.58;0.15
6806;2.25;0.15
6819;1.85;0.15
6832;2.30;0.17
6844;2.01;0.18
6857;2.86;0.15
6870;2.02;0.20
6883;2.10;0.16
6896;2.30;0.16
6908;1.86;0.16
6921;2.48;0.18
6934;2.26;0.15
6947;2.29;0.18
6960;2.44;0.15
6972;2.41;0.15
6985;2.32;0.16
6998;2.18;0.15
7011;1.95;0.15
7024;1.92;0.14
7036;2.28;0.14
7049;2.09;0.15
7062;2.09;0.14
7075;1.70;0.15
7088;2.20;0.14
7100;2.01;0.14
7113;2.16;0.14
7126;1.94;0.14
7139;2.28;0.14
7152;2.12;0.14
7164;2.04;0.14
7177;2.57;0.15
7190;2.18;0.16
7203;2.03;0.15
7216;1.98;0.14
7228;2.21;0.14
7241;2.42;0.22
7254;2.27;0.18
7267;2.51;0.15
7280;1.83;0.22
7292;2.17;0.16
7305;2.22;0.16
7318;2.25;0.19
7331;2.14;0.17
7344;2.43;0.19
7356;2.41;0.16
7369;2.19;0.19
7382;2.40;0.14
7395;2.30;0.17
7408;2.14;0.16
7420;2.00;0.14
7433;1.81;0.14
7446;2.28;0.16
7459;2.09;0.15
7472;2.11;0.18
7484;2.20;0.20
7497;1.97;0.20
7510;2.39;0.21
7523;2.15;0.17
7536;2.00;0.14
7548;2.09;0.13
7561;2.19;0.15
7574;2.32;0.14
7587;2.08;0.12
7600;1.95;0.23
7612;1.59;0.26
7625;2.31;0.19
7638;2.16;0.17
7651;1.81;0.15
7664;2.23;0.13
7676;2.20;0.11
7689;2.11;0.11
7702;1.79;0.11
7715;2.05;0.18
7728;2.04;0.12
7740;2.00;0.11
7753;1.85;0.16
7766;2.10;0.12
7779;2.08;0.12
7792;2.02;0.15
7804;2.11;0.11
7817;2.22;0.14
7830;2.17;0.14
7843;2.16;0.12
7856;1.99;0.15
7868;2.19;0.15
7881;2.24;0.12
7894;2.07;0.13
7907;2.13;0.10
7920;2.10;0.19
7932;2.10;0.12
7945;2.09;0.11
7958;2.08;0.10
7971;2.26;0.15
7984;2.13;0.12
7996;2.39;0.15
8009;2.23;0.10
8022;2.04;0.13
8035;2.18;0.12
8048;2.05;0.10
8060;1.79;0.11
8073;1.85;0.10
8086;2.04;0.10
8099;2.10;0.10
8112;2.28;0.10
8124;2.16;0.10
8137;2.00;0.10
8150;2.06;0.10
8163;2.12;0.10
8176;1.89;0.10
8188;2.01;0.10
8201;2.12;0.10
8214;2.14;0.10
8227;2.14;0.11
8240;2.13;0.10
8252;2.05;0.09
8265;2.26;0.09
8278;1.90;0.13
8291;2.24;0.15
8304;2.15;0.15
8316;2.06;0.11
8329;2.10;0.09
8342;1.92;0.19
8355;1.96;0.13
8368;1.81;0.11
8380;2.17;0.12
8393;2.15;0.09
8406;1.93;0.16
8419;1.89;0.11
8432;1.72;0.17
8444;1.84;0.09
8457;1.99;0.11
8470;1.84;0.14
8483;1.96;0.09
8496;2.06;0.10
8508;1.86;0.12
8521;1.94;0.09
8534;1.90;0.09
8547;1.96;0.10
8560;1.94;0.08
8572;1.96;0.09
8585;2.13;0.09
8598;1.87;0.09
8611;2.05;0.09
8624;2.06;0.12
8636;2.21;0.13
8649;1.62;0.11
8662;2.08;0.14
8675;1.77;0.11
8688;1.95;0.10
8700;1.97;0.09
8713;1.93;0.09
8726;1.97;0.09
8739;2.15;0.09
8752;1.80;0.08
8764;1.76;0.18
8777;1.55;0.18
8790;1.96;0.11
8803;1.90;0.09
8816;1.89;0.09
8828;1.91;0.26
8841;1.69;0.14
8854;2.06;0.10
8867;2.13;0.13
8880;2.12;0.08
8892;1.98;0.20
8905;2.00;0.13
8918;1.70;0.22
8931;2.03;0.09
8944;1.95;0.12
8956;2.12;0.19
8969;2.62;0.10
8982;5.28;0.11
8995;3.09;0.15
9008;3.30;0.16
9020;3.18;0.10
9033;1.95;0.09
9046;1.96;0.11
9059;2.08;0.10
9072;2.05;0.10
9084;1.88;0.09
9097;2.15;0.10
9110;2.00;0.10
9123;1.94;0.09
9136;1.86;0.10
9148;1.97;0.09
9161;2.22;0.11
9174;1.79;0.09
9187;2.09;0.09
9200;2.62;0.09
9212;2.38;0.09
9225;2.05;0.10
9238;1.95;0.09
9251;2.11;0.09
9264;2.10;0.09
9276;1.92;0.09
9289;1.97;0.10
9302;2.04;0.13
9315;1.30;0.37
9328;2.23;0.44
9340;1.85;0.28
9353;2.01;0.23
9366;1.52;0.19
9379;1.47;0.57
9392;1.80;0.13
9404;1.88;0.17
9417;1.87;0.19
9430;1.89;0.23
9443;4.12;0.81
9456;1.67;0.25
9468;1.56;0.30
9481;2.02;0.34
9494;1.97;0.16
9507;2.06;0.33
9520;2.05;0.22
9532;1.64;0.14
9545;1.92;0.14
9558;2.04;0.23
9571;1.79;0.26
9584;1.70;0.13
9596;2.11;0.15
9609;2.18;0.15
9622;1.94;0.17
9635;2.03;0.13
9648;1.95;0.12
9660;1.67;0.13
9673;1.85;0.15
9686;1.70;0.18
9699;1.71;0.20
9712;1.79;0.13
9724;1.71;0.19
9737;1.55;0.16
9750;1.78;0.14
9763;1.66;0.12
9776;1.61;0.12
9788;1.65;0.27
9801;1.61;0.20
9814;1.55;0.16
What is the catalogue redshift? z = 0.369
